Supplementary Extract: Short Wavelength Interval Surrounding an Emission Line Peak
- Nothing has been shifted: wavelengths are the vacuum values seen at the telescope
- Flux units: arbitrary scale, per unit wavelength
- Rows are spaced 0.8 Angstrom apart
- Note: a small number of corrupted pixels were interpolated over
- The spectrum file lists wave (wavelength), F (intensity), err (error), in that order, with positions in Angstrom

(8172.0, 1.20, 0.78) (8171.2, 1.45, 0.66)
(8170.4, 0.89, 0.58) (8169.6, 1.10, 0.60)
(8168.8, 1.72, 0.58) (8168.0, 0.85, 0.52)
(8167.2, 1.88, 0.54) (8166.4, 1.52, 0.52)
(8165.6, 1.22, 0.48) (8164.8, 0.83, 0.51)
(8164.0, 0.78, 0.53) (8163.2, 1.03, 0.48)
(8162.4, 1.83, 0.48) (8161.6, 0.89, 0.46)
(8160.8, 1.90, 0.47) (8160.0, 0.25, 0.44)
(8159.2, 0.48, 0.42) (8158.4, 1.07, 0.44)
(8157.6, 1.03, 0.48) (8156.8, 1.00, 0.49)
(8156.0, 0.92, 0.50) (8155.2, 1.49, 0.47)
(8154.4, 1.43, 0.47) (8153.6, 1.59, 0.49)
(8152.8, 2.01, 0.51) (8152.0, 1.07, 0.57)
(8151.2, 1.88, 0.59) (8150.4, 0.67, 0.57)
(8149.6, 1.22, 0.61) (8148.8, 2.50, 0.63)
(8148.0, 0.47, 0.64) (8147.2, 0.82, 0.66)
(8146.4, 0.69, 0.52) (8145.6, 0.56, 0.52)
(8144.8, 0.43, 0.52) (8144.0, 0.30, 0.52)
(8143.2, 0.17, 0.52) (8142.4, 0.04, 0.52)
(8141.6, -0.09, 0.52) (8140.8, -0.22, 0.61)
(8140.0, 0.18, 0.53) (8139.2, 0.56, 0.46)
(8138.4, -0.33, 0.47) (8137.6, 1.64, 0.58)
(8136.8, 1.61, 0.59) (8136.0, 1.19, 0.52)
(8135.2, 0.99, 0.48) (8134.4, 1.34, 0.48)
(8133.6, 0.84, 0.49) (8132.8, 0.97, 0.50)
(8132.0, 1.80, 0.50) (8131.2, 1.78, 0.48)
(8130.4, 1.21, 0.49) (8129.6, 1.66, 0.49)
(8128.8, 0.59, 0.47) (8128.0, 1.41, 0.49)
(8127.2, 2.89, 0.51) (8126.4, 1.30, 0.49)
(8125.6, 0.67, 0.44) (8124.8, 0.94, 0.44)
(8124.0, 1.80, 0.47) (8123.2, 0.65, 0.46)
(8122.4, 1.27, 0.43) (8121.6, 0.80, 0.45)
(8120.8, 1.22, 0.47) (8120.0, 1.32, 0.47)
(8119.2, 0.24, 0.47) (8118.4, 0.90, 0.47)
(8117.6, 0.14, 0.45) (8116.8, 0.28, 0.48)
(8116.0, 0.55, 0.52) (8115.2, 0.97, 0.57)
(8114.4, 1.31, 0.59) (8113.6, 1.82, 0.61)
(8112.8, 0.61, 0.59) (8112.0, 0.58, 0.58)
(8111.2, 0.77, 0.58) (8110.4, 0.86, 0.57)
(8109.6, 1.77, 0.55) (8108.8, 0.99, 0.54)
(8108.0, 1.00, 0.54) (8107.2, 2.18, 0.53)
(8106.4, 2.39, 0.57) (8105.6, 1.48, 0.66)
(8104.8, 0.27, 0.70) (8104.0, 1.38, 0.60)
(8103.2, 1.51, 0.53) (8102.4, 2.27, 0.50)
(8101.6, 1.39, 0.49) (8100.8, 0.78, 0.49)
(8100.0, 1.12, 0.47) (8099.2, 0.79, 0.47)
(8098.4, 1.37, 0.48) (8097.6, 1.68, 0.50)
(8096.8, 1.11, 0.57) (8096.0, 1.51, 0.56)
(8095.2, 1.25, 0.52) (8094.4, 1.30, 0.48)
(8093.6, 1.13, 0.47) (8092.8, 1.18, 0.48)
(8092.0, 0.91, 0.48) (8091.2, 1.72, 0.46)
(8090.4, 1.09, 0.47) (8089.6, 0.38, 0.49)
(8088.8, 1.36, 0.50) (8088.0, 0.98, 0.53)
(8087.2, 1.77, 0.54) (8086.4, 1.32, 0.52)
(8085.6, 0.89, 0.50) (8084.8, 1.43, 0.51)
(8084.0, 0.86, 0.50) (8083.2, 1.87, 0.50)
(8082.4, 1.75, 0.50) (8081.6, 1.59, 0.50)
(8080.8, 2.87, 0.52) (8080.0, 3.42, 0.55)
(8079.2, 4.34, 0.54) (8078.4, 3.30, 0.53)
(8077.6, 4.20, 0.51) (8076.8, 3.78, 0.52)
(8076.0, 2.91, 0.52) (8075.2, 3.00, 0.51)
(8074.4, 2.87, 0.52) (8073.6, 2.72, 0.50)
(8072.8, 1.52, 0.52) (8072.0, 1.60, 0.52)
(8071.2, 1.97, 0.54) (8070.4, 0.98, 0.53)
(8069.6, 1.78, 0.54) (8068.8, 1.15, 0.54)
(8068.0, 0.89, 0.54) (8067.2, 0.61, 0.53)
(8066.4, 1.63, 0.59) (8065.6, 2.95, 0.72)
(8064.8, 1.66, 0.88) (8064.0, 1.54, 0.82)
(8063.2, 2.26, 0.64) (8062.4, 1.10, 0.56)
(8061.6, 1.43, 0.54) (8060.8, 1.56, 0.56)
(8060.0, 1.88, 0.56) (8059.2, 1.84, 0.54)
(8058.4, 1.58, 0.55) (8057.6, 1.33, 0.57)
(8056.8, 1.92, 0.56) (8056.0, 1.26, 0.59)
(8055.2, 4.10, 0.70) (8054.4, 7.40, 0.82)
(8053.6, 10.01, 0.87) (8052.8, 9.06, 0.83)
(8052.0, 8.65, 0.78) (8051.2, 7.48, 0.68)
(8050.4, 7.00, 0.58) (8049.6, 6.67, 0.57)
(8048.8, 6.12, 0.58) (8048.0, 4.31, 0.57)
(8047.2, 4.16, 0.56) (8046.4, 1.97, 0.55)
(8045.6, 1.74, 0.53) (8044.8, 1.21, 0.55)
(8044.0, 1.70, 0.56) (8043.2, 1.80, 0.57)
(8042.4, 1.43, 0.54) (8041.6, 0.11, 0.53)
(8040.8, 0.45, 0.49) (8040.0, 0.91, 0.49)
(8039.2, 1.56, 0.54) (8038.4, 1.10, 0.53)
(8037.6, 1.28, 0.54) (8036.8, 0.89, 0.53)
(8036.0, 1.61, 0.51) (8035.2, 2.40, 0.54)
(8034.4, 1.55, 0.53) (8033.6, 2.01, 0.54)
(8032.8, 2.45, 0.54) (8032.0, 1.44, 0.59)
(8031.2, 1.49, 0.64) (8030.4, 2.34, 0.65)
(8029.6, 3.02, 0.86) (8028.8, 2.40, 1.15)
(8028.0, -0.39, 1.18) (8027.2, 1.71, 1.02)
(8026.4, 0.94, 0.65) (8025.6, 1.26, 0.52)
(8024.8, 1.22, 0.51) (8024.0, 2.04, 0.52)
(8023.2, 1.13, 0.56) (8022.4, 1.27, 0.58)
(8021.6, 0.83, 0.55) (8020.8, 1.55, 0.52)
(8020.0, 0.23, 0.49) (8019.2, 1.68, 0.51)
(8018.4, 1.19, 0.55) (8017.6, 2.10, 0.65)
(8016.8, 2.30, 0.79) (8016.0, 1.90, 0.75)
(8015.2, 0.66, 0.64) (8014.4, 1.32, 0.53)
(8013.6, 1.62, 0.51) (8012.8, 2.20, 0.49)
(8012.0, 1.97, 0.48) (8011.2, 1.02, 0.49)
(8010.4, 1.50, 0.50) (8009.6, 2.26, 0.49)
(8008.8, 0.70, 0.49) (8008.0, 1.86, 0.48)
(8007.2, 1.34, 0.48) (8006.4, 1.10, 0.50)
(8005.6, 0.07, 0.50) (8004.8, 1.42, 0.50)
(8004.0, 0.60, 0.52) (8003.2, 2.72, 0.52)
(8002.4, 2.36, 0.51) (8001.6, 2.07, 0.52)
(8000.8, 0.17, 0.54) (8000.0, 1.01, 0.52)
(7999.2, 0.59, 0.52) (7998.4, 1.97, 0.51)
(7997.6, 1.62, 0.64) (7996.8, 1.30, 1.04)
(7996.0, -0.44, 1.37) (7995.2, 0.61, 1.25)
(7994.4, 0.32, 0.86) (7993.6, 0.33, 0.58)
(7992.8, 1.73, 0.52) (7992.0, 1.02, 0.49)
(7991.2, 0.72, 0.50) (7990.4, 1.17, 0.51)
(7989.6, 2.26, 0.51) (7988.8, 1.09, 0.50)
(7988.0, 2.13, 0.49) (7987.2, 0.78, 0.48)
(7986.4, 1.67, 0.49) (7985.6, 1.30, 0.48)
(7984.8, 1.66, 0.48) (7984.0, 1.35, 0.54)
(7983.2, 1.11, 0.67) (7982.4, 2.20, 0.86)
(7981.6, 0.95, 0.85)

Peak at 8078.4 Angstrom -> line [N II]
